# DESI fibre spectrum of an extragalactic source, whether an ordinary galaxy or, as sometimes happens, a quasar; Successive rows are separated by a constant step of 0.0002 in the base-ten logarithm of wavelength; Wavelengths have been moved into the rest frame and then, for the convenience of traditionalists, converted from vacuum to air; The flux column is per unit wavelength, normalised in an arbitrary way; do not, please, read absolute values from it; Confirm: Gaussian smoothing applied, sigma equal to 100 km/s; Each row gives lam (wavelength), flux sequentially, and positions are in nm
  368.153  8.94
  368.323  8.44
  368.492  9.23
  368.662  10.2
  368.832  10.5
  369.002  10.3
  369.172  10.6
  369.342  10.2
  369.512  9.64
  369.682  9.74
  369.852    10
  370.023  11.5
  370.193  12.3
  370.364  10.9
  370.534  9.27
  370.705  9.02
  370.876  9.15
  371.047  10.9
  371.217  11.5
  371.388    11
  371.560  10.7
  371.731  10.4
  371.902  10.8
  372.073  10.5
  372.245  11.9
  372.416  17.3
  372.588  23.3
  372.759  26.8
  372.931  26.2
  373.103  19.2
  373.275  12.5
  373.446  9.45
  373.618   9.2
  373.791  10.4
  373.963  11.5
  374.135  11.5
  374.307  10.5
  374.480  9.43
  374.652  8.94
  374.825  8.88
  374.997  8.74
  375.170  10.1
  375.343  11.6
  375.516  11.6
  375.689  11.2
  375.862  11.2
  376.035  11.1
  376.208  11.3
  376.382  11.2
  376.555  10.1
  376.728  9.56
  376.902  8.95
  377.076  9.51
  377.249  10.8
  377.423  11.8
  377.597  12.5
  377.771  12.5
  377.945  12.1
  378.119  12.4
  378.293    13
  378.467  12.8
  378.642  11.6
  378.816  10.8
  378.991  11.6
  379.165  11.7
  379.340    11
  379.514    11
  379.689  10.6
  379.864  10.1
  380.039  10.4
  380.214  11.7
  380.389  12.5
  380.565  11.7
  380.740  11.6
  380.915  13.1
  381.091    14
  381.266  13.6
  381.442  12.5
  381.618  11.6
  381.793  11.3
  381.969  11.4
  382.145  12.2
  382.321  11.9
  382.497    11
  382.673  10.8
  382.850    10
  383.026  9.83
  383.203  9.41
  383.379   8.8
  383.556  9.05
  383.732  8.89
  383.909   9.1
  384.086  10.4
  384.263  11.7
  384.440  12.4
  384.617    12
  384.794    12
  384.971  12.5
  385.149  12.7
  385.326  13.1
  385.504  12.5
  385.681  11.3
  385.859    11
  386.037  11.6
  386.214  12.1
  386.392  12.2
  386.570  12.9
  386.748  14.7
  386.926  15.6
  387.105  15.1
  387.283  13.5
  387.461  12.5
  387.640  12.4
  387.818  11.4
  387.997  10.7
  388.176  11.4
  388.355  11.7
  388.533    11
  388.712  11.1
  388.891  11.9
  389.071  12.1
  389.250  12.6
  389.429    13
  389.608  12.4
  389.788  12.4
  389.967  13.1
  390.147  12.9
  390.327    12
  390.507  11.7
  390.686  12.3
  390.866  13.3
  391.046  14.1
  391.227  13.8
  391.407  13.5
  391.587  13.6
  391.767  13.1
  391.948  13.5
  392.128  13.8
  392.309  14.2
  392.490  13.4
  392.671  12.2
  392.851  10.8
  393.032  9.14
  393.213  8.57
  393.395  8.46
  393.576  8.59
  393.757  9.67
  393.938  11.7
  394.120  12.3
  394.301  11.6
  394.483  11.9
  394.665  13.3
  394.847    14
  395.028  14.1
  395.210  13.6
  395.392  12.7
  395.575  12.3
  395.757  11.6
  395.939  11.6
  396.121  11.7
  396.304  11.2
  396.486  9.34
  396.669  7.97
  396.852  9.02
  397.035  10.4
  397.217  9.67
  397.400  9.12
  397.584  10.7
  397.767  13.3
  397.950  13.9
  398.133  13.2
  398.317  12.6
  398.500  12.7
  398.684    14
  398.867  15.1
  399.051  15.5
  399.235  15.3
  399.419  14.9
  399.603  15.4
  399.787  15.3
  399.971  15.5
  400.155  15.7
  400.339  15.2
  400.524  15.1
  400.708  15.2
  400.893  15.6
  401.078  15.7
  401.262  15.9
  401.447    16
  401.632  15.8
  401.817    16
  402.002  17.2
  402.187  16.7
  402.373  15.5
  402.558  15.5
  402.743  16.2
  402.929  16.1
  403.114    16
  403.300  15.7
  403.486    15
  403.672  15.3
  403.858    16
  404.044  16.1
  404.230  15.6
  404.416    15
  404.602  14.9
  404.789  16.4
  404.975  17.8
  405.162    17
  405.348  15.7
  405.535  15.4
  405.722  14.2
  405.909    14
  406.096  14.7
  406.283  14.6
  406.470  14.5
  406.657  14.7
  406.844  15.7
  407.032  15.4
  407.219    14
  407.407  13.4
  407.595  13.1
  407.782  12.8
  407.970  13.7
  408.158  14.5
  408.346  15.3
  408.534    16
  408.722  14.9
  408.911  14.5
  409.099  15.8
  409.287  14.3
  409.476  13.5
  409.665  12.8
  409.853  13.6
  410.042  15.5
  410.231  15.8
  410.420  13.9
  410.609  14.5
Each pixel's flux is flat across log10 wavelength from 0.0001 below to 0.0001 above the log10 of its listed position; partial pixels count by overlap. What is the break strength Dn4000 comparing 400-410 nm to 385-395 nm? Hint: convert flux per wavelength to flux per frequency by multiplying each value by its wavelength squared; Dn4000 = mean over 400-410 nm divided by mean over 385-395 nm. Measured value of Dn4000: 1.3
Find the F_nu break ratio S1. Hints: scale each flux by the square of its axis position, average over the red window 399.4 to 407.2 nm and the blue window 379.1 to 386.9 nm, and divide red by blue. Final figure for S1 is 1.50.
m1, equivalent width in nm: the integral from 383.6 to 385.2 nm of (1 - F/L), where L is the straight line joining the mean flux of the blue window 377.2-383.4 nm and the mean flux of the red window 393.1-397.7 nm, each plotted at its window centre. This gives 0.03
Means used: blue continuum 11.6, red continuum 11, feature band 11.2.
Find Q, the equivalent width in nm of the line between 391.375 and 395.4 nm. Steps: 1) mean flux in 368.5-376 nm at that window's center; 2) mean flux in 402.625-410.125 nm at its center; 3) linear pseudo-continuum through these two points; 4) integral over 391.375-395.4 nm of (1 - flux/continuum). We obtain 0.51 nm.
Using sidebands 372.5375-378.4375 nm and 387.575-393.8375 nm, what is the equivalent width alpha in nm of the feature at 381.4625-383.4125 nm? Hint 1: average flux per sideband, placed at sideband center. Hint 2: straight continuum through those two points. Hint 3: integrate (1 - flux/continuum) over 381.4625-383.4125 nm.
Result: 0.20 nm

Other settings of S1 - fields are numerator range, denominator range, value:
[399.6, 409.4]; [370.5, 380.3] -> 1.50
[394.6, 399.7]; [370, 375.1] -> 1.13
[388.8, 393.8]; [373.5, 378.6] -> 1.21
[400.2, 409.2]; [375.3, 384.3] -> 1.55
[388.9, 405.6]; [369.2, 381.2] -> 1.29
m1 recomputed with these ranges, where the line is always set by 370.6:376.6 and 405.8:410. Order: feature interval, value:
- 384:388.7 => 0.27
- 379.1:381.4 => 0.16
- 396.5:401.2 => 0.15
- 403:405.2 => -0.27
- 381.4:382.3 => 0.07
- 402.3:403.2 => -0.12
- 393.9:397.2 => 0.48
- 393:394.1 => 0.32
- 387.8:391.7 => 0.26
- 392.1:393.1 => 0.09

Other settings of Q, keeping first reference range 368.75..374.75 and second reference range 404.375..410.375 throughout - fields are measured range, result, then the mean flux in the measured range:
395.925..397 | 0.30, 10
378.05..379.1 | 0.06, 12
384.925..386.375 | 0.12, 12.1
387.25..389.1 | 0.23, 11.7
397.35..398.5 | 0.15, 12.3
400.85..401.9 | -0.11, 15.8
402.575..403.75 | -0.10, 15.7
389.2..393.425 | 0.36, 12.5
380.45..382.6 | 0.13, 12.2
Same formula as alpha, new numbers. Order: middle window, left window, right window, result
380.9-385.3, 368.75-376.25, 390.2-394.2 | 0.244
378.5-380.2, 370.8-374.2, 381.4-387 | 0.187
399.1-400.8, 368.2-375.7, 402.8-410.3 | -0.110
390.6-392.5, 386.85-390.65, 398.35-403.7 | -0.062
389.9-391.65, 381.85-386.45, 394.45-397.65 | -0.275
